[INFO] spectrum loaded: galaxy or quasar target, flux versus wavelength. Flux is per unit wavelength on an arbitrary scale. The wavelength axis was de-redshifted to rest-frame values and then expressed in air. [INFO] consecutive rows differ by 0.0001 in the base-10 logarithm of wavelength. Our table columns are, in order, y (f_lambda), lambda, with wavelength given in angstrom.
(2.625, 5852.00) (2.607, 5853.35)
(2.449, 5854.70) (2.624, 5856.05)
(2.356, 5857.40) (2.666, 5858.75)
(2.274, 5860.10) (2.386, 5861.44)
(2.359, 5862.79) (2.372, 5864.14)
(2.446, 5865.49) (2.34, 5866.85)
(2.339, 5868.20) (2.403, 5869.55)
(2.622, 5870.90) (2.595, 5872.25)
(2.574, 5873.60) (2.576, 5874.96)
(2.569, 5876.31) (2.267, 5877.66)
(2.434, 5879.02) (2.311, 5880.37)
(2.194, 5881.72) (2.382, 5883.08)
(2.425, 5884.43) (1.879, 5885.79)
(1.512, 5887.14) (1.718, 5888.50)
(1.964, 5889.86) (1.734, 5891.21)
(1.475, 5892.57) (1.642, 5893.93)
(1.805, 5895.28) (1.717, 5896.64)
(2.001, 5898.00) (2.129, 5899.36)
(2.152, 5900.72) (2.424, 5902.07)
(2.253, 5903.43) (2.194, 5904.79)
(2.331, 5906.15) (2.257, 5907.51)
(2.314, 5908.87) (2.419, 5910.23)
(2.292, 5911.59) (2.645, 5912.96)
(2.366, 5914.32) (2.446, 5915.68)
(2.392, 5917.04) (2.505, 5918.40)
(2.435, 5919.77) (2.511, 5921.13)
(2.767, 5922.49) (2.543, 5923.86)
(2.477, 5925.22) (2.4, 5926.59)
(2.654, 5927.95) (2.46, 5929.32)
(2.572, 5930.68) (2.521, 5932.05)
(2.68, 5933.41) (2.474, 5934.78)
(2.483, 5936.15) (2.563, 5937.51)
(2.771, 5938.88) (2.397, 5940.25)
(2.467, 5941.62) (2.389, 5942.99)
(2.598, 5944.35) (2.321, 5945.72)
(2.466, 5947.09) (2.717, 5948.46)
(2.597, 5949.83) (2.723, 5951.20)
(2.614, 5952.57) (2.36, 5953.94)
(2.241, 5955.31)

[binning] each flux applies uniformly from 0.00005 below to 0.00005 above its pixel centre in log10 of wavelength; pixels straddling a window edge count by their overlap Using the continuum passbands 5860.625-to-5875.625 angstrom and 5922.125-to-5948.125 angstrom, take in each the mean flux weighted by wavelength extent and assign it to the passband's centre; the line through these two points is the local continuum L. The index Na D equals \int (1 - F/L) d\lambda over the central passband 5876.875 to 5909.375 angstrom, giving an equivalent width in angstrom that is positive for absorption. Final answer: 5.5 angstrom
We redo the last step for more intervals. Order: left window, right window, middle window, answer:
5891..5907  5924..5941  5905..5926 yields -1.6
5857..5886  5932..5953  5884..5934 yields 4.9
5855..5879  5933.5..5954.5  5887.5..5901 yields 3.6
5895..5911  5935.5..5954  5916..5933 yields -1.1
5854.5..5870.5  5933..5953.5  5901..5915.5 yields 0.8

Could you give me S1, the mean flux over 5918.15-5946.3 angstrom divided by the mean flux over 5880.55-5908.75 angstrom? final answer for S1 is 1.25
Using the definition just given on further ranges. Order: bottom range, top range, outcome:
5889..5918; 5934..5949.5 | 1.17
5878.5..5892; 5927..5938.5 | 1.25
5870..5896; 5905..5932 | 1.15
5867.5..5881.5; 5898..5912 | 0.92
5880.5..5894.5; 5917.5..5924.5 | 1.33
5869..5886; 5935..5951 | 1.05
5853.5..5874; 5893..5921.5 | 0.91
